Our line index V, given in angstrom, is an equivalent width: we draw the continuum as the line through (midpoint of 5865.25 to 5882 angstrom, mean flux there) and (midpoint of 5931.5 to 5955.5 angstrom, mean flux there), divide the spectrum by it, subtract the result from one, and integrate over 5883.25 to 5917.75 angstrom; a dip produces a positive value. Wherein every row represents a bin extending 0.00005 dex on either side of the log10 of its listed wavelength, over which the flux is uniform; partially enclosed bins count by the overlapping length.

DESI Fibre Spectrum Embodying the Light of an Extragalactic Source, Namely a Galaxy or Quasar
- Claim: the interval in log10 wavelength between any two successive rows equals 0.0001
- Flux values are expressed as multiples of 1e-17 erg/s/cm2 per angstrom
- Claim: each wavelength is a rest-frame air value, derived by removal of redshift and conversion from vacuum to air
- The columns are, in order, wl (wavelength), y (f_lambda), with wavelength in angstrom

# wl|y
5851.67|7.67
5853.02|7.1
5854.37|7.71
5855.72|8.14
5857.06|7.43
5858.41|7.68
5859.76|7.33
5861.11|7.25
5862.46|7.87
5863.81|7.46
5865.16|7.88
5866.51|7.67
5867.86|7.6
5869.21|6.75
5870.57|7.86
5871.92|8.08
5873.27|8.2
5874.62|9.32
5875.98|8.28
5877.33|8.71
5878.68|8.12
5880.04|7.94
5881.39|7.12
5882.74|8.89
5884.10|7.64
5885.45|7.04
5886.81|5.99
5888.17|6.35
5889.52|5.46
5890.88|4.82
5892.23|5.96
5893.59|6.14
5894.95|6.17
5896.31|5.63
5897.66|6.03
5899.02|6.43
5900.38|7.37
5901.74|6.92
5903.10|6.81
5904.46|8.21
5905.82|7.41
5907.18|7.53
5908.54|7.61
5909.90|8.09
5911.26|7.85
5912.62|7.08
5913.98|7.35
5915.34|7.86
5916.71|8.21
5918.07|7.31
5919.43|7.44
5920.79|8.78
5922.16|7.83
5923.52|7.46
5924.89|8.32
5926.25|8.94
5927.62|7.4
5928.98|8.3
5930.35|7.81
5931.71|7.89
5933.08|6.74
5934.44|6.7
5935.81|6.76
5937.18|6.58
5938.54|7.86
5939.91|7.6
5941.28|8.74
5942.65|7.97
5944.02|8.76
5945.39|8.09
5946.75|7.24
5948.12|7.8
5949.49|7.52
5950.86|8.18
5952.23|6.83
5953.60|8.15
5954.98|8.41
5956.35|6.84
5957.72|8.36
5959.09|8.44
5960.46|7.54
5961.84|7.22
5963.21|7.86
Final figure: 4.2 angstrom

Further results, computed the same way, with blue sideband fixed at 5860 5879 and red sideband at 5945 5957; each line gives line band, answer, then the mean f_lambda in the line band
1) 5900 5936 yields 0.6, 7.64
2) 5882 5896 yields 2.5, 6.43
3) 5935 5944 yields 0.0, 7.65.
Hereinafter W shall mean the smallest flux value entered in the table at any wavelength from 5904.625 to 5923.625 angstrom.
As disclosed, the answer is 7.08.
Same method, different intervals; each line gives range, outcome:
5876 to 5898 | 4.82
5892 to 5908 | 5.63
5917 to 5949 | 6.58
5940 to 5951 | 7.24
